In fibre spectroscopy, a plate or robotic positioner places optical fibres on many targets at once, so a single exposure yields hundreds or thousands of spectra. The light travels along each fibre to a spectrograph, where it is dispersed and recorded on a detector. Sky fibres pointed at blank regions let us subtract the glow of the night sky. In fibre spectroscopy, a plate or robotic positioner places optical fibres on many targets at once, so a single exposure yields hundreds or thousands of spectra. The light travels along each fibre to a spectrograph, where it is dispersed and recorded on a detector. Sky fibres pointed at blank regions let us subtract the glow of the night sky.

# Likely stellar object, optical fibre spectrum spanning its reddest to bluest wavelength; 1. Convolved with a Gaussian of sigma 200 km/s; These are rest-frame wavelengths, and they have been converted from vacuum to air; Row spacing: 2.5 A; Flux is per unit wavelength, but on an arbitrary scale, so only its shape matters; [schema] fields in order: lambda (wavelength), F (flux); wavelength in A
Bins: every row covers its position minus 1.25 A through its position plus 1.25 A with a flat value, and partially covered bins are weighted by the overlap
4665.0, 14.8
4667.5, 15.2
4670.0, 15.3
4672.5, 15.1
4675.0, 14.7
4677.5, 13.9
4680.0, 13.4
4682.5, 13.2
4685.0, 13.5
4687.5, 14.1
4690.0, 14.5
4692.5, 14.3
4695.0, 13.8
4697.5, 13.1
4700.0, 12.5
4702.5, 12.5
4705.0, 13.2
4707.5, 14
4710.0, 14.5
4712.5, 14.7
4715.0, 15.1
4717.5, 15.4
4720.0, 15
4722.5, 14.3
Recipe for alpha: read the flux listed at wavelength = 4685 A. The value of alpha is 13.5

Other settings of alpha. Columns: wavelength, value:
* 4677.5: 13.9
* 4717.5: 15.4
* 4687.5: 14.1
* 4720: 15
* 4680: 13.4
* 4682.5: 13.2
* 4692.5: 14.3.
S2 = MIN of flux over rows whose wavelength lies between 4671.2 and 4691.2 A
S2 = 13.2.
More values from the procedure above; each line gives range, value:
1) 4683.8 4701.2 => 12.5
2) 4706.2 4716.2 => 14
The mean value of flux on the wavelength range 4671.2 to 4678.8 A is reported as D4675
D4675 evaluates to 14.6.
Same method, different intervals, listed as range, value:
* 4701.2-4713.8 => 13.8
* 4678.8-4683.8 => 13.3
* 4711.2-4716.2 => 14.9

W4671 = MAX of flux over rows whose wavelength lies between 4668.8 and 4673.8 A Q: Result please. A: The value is 15.3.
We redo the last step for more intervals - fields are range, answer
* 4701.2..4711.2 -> 14.5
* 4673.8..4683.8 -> 14.7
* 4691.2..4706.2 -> 14.3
